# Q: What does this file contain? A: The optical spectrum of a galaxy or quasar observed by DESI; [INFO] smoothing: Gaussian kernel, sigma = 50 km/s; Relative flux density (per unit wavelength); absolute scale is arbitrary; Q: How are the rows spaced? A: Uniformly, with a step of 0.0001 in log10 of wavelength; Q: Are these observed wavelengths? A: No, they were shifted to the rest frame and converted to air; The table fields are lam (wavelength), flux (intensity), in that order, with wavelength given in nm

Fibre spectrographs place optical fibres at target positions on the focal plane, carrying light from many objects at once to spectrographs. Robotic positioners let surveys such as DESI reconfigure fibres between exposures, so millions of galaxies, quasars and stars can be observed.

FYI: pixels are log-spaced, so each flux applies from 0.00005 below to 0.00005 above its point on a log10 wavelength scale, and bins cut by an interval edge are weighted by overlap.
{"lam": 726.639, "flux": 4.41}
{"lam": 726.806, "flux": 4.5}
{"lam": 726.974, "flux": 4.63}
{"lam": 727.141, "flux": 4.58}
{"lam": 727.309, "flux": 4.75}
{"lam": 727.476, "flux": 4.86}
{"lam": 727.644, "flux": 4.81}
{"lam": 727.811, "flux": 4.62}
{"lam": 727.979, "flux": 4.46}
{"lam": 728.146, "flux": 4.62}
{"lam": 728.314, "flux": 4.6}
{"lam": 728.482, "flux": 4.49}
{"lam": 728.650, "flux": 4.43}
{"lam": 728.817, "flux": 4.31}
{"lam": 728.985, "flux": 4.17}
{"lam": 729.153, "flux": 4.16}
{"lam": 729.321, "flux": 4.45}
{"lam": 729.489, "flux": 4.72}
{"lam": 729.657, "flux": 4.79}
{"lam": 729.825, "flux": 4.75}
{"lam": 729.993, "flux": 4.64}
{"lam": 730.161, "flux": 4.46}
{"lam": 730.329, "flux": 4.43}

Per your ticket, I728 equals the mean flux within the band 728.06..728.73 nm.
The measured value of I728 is 4.53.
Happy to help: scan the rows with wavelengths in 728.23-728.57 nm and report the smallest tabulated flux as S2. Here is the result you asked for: 4.49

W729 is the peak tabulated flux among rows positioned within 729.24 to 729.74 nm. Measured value 4.79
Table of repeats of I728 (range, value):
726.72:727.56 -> 4.66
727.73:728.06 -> 4.53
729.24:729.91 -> 4.68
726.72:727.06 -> 4.57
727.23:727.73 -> 4.81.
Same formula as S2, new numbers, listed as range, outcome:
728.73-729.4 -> 4.16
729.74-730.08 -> 4.64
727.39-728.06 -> 4.46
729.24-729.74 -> 4.45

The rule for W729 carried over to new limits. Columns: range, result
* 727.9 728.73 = 4.62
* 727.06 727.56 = 4.86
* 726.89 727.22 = 4.63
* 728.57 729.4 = 4.45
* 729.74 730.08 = 4.75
